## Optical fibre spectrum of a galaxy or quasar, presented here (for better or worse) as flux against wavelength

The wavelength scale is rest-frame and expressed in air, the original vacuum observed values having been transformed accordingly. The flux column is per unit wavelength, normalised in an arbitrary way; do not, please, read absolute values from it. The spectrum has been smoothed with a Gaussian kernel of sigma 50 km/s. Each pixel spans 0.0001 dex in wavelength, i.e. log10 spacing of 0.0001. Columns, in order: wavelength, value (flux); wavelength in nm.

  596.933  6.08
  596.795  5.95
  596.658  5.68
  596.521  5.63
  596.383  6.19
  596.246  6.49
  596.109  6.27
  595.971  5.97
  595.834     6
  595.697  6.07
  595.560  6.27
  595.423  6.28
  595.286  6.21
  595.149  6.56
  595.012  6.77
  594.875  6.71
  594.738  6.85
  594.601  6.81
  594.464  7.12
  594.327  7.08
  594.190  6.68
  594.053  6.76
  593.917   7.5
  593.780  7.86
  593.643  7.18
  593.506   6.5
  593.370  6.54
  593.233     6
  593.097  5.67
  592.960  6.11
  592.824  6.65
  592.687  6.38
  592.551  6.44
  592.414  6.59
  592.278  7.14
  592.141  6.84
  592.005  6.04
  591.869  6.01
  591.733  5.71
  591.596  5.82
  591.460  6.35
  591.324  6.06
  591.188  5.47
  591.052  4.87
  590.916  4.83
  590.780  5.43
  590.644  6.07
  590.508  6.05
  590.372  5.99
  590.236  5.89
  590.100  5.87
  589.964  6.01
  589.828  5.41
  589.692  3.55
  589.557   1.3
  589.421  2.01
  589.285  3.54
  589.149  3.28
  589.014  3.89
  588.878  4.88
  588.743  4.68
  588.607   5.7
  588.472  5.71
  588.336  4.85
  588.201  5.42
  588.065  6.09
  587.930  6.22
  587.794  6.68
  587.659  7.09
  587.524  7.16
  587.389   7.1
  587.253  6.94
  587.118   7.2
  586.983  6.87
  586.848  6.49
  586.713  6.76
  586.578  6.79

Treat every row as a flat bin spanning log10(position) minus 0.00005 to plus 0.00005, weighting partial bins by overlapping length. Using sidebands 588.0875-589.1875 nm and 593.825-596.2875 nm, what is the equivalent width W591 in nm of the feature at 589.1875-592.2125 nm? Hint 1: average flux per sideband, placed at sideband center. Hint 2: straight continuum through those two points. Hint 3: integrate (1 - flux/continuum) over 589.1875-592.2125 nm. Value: 0.141 nm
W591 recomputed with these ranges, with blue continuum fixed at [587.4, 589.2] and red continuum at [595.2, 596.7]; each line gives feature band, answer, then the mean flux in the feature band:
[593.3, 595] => -0.276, 6.96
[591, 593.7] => -0.165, 6.22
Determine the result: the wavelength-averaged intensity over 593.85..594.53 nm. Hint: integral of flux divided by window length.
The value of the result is 7.03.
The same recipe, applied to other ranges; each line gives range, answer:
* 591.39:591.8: 5.96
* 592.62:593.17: 6.2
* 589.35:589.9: 3.09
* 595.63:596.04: 6.01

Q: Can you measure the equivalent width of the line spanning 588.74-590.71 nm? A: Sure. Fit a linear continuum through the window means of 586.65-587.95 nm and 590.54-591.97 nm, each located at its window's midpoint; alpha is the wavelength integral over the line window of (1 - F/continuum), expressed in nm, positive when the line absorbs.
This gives 0.50 nm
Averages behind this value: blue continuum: 6.88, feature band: 4.56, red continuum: 5.68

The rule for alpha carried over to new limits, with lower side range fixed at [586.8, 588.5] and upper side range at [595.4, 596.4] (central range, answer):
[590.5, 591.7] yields 0.13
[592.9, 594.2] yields -0.09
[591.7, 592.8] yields -0.02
